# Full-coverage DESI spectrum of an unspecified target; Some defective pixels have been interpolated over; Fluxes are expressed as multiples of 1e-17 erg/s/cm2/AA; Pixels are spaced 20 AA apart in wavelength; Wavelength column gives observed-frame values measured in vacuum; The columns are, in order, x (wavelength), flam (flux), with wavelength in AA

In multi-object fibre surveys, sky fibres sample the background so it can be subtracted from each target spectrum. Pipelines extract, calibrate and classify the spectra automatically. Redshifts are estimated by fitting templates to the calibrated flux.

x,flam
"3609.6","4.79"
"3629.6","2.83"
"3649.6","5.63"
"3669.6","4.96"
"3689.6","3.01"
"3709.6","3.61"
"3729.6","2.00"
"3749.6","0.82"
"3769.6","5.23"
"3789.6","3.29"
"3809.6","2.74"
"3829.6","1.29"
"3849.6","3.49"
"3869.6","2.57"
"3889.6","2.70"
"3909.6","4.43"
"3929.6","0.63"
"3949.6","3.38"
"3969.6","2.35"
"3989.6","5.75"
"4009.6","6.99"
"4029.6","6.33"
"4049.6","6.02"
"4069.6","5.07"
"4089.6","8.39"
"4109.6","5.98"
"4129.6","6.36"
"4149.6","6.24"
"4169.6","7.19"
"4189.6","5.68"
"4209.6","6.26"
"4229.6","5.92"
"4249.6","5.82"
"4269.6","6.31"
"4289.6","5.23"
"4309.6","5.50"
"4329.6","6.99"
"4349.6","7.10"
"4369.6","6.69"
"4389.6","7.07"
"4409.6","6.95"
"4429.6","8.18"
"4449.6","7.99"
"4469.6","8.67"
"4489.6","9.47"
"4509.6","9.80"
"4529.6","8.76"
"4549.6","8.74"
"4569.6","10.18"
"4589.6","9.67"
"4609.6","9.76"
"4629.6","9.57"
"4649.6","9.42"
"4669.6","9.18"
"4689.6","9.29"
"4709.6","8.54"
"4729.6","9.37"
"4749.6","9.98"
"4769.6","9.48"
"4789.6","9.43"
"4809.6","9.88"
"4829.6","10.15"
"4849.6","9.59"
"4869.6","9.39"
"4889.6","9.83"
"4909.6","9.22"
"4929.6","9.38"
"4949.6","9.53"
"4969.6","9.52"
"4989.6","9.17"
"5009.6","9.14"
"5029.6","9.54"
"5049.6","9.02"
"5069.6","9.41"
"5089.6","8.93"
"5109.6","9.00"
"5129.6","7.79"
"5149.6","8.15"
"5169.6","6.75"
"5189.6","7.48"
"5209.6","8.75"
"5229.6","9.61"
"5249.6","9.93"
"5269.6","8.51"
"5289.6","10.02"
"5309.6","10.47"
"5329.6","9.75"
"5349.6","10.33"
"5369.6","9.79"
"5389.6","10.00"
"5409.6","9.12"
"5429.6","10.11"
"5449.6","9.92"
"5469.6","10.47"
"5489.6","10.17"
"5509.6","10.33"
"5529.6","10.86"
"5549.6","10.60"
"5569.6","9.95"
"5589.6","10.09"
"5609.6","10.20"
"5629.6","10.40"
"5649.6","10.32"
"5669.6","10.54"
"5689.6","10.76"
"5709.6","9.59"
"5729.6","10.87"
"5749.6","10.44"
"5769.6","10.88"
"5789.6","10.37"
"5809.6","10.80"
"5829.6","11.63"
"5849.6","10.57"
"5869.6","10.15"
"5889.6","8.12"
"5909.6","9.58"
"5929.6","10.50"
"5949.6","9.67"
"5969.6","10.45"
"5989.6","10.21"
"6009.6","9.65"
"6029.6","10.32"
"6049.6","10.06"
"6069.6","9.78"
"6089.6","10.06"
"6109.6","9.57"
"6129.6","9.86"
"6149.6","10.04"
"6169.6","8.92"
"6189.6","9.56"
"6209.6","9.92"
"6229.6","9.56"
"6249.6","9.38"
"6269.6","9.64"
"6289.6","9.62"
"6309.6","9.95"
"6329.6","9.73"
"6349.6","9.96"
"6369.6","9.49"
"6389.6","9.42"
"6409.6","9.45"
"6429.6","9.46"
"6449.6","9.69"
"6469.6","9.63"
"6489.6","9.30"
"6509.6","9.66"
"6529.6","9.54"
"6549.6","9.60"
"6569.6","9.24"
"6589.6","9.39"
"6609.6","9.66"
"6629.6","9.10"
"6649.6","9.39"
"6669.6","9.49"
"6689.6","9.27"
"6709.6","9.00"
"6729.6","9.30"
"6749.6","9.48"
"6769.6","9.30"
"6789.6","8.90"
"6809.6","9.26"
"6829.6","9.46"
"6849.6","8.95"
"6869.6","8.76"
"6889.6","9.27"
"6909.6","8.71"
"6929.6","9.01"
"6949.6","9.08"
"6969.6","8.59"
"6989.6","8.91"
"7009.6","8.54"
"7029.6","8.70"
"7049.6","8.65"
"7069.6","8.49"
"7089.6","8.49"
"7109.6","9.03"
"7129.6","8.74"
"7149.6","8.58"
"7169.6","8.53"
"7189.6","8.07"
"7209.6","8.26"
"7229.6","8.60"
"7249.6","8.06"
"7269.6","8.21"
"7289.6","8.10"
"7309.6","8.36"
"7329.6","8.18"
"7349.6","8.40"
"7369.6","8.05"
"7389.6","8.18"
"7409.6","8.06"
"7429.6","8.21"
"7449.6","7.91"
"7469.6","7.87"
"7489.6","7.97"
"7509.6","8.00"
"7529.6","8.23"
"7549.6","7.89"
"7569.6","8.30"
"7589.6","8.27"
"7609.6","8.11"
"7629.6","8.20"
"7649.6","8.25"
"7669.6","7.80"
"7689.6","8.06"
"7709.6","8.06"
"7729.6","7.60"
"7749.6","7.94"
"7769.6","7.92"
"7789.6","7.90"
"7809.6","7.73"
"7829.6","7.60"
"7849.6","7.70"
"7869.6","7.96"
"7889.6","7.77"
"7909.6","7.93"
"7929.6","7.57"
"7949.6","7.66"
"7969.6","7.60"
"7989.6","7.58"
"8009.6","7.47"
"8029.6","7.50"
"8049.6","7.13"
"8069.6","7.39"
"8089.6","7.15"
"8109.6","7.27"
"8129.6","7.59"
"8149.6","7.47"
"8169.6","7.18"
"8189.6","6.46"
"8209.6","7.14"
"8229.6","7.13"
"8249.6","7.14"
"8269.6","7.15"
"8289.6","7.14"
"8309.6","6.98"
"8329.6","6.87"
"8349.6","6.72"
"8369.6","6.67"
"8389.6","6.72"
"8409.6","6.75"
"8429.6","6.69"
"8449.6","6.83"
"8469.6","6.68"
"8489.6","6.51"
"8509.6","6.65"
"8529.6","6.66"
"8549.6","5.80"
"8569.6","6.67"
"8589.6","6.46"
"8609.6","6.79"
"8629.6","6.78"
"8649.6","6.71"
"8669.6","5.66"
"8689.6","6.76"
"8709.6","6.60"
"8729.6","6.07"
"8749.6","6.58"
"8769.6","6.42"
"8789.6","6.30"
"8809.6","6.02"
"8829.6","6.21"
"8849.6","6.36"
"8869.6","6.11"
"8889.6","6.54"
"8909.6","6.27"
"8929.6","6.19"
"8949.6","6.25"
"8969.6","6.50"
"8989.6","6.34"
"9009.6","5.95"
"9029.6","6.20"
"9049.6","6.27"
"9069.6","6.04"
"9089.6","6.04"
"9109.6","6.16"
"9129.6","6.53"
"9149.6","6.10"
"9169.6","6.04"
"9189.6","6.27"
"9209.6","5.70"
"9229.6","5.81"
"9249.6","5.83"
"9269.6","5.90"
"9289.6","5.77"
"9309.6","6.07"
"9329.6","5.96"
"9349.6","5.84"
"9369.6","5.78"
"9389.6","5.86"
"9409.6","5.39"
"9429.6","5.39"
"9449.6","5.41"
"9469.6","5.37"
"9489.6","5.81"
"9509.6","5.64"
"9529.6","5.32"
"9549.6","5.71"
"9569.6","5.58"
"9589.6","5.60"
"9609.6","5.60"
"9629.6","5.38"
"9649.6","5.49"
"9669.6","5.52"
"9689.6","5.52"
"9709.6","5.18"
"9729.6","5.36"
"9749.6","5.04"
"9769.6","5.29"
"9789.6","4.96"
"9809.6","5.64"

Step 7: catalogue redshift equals 0.00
